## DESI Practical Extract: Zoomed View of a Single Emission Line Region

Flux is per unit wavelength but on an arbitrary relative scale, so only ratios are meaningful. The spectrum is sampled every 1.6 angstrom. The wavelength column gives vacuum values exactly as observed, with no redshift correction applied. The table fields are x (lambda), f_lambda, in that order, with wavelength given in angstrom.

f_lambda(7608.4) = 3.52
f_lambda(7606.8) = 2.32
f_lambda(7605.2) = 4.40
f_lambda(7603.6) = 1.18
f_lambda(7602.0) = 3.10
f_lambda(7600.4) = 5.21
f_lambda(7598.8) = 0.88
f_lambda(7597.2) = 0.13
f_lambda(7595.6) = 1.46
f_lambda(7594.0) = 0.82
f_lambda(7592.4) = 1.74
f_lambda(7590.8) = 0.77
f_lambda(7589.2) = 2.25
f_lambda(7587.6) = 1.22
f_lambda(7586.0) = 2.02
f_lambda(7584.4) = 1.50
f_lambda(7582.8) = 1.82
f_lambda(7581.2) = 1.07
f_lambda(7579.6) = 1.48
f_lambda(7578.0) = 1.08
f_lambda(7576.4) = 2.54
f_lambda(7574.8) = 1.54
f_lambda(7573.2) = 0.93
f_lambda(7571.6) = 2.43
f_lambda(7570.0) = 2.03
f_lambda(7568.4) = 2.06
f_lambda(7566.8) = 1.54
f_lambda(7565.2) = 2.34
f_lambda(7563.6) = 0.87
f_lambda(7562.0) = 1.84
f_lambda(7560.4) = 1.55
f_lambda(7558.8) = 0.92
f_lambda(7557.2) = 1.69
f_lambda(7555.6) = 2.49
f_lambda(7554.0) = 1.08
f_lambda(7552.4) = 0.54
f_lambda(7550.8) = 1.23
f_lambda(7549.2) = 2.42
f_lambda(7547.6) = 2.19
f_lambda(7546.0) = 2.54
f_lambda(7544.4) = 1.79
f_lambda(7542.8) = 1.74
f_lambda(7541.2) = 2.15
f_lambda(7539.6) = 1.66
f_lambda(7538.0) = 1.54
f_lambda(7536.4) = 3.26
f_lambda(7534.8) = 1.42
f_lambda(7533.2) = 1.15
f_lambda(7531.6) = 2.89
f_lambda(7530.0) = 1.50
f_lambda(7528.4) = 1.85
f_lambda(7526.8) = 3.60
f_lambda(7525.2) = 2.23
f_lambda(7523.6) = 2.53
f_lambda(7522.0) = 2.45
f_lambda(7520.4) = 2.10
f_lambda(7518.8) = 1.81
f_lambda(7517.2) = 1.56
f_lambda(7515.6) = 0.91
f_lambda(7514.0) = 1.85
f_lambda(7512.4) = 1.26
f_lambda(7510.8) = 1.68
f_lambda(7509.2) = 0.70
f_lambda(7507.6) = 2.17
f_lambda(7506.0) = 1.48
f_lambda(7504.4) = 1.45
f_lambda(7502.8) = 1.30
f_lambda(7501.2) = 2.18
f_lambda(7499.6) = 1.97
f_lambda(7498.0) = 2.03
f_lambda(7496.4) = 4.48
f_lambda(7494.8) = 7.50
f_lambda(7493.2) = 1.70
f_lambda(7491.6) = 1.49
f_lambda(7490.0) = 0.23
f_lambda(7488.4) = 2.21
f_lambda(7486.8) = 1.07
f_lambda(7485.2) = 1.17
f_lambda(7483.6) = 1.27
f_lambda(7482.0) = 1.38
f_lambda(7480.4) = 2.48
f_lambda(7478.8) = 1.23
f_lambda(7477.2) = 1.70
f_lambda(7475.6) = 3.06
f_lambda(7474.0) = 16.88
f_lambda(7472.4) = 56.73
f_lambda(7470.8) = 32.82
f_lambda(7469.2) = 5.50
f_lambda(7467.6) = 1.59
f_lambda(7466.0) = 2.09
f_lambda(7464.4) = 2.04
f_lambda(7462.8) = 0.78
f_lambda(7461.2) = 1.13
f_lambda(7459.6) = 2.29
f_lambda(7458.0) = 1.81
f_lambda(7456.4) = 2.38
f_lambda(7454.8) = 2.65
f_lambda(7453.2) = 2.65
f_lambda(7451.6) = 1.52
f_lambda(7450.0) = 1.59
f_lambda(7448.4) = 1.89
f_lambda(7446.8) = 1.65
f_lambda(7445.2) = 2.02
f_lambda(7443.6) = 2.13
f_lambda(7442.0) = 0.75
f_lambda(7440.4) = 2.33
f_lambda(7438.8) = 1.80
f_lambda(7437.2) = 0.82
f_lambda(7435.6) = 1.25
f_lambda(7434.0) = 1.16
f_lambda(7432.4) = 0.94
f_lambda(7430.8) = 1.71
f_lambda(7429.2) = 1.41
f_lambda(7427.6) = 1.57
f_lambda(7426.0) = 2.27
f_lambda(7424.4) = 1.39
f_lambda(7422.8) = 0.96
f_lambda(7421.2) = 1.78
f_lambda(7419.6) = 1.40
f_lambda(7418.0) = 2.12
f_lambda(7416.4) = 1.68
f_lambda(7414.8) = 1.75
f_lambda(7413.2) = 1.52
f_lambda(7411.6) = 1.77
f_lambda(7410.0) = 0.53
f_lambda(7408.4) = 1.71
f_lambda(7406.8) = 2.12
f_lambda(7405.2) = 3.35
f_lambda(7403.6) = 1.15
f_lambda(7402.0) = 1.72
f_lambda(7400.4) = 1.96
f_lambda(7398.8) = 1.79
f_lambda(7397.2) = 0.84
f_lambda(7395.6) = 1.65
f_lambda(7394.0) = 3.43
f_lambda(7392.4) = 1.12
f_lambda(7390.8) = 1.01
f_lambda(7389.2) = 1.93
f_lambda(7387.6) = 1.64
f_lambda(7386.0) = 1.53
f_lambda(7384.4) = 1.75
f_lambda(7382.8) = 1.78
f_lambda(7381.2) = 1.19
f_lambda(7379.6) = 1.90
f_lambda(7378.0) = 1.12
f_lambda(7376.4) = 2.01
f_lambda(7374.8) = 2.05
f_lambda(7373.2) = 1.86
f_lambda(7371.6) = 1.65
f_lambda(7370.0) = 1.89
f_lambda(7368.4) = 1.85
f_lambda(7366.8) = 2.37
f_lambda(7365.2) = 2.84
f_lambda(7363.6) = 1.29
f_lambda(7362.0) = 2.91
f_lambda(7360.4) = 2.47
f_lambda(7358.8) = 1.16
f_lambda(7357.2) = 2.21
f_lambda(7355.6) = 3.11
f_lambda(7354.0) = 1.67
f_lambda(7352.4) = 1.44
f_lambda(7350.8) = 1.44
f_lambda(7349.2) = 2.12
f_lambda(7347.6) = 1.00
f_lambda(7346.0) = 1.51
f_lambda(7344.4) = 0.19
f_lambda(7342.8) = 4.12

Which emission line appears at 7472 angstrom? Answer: Halpha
